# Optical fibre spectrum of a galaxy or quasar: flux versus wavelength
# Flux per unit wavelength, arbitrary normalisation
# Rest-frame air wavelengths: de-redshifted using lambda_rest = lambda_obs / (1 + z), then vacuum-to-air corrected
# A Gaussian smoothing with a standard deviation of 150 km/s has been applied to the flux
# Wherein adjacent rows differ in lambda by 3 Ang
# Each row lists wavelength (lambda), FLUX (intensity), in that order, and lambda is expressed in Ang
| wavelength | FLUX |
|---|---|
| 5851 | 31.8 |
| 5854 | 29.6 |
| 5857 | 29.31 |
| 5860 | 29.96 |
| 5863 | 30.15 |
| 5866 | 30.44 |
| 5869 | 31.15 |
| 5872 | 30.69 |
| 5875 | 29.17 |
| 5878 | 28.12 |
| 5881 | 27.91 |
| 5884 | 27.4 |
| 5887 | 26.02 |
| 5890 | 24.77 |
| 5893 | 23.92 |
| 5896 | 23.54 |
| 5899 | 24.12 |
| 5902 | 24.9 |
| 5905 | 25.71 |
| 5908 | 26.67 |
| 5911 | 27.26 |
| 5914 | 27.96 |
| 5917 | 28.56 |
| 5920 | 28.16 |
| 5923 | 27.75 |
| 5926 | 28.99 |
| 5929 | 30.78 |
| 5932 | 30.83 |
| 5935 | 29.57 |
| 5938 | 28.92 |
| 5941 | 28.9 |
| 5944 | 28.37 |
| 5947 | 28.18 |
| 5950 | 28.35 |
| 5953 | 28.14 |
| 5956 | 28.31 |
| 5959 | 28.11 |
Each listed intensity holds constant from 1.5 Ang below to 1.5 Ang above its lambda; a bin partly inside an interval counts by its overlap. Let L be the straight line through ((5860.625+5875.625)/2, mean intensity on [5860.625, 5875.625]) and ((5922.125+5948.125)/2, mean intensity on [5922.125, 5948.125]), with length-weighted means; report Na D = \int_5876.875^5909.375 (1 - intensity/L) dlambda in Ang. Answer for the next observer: 4.59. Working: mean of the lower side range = 30.4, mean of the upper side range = 29.2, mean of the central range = 25.7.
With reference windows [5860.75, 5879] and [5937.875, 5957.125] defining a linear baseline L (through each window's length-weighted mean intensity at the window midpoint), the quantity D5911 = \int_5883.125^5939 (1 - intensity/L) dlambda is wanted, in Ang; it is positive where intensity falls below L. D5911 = 3.9 Ang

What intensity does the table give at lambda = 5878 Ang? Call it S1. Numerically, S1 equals 28.12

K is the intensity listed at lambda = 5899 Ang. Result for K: 24.12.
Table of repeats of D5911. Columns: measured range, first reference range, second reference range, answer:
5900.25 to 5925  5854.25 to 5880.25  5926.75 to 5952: 1.9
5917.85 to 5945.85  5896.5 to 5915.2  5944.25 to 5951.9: -1.8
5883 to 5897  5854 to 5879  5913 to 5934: 2.1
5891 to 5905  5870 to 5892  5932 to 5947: 1.9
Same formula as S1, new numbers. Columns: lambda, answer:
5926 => 28.99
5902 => 24.9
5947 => 28.18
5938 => 28.92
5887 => 26.02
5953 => 28.14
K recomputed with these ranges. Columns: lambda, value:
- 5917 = 28.56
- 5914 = 27.96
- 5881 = 27.91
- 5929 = 30.78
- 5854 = 29.6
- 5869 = 31.15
